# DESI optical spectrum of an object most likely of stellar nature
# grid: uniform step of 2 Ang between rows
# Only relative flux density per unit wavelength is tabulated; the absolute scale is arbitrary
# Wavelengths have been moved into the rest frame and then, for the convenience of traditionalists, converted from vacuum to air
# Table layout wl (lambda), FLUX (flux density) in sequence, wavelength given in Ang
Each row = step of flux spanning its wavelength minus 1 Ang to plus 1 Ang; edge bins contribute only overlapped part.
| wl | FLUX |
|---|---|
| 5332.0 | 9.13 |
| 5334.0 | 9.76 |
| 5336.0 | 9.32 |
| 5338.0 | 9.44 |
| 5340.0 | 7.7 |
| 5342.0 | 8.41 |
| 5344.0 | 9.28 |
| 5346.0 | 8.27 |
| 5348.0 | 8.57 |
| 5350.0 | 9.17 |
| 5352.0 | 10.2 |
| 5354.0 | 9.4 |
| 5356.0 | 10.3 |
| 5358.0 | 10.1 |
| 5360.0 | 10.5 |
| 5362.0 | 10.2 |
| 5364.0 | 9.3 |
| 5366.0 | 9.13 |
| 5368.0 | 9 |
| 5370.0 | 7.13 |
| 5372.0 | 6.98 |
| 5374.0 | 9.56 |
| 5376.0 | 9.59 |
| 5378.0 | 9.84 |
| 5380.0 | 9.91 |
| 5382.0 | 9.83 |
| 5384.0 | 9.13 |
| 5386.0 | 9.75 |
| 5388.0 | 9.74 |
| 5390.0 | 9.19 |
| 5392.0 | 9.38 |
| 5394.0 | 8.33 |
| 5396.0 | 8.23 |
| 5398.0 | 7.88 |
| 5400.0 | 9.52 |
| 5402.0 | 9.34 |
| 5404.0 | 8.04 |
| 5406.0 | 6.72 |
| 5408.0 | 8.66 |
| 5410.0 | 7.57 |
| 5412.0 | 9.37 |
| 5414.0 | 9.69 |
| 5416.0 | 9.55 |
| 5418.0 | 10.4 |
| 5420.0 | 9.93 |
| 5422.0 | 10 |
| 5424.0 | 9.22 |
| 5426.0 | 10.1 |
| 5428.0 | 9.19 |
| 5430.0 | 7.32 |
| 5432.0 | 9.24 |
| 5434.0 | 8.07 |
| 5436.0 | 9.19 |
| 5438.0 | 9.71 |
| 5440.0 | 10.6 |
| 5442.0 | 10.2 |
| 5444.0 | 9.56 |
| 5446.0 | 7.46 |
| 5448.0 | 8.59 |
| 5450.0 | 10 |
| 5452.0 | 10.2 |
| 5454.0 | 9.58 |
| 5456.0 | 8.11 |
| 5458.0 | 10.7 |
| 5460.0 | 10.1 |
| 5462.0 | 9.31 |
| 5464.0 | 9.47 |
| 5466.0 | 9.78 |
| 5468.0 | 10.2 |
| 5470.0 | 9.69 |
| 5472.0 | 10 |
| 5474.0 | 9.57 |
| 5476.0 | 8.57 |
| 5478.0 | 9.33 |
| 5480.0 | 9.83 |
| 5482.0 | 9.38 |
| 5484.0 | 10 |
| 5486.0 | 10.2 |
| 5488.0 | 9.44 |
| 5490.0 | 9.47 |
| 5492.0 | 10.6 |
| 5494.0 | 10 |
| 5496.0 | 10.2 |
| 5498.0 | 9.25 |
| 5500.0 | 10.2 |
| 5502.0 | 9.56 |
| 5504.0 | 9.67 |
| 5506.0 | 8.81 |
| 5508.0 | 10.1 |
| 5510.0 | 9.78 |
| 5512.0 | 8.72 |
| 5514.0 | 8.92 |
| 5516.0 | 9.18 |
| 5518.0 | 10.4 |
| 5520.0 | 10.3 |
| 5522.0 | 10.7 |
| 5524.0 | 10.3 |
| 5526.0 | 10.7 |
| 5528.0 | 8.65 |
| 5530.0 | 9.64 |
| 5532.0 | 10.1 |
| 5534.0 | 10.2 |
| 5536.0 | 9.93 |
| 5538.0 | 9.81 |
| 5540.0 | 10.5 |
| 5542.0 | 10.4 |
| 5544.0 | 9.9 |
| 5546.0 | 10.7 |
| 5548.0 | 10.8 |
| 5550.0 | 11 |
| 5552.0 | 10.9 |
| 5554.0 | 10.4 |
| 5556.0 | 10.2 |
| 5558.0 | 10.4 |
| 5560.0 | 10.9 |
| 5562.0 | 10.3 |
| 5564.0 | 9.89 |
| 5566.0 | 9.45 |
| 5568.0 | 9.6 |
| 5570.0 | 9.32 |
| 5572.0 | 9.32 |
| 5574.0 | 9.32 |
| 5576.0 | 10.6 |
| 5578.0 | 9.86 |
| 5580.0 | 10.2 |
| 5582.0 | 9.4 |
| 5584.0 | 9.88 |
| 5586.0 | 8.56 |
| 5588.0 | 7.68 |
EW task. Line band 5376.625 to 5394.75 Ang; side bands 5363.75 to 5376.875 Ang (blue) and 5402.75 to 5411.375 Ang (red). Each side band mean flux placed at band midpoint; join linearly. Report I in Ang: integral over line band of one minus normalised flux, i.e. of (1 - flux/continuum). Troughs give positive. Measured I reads -2.5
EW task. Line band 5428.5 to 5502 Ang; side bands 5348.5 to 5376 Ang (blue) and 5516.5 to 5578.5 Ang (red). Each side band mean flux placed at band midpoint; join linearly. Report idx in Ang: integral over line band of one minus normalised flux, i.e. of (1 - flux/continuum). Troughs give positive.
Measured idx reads 1.8 Ang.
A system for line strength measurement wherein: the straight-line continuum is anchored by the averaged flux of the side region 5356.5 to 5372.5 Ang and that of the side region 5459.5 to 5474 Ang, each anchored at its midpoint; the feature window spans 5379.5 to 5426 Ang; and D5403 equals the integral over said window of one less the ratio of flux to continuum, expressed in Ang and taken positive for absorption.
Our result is 1.3 Ang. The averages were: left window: 9.15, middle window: 9.12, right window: 9.77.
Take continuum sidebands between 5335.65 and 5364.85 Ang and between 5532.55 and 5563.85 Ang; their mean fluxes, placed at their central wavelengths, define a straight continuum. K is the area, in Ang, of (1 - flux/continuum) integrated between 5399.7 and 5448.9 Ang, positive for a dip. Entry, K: 3.3 Ang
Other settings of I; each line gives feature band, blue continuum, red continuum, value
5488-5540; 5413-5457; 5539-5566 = 1.42 Ang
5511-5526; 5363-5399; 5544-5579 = 0.06 Ang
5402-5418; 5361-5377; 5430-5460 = 0.76 Ang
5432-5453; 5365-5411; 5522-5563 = -0.05 Ang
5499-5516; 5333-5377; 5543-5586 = 0.64 Ang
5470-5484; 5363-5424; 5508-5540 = 0.07 Ang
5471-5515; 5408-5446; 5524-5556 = 1.06 Ang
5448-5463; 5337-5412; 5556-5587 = -0.48 Ang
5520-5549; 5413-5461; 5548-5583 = -0.70 Ang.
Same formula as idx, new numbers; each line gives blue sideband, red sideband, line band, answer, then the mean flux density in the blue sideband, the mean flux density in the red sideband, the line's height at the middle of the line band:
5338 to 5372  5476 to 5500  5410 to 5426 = -0.35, 9.11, 9.76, 9.42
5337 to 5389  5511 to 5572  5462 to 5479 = 0.31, 9.25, 10.1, 9.74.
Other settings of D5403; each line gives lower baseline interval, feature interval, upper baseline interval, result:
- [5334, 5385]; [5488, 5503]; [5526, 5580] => -0.05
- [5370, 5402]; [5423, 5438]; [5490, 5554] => 0.66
